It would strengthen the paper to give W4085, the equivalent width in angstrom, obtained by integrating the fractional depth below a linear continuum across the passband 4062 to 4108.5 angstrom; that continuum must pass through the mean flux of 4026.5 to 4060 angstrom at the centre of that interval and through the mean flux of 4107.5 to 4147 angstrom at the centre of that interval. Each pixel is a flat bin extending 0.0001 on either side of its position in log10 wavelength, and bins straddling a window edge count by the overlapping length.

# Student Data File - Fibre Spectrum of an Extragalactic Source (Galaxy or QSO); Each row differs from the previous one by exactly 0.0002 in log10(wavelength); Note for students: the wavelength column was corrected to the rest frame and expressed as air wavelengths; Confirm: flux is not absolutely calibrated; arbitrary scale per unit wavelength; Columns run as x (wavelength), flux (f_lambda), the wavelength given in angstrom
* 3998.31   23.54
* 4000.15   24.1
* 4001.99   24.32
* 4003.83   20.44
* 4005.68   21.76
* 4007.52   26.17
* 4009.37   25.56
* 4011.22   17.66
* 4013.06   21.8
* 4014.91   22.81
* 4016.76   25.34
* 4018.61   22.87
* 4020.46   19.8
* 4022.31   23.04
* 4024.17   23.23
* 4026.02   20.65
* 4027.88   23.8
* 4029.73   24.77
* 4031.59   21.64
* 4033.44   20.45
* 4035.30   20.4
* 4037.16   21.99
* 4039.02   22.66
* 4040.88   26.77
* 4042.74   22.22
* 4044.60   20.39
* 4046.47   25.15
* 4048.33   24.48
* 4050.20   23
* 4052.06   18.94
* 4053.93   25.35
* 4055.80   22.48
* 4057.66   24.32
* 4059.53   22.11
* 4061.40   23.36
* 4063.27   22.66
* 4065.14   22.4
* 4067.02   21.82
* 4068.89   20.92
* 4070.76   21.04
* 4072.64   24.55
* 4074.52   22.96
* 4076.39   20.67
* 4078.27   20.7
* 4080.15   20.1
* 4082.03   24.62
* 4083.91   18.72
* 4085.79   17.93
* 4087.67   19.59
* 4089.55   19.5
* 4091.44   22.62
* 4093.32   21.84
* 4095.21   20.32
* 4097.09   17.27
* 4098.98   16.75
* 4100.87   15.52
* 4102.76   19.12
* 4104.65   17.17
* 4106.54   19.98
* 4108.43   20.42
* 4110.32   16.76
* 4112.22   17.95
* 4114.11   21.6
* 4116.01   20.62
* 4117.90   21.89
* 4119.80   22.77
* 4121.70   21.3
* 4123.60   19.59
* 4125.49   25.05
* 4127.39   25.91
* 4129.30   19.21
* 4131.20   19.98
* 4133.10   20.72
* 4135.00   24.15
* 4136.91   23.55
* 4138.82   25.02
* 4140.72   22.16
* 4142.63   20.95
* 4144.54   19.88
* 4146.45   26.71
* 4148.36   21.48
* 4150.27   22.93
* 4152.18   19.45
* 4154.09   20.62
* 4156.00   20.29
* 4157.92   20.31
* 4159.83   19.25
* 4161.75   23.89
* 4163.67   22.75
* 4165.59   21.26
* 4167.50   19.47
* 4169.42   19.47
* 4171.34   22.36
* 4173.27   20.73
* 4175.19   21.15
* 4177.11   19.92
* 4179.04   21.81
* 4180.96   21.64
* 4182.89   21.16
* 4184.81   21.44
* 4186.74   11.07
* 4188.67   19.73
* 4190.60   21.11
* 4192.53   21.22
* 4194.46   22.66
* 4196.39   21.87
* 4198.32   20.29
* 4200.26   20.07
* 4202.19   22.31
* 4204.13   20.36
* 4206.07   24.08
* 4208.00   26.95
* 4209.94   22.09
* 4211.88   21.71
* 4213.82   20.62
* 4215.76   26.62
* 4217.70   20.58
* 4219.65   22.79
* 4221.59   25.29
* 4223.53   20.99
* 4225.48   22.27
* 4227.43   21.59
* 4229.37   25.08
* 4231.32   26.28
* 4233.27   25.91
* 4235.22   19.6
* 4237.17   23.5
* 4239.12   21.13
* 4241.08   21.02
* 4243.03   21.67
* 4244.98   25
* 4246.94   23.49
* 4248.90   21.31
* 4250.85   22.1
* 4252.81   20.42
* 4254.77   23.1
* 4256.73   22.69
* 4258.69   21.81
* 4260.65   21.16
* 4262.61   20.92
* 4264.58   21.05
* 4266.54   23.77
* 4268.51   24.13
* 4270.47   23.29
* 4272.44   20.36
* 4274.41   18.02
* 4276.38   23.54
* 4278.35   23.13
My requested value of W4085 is 3.9 angstrom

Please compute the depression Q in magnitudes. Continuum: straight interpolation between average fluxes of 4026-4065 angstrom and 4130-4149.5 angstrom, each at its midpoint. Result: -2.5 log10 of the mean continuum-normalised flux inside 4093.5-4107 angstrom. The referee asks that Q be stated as 0.24 mag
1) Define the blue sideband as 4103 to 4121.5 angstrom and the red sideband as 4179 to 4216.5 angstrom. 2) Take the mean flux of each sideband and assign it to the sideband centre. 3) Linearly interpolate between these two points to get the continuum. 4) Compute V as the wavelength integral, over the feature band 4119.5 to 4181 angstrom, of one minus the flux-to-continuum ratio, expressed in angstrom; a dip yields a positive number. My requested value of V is -3.3 angstrom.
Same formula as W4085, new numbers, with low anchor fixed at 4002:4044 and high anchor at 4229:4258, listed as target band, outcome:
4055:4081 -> 0.5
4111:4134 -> 1.3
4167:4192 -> 2.9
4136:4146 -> 0.1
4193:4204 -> 0.7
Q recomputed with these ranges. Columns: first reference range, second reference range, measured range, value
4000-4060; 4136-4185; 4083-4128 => 0.11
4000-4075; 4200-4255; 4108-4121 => 0.12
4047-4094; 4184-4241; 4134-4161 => 0.00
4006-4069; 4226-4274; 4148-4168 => 0.07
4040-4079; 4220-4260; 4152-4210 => 0.08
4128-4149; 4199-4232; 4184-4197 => 0.15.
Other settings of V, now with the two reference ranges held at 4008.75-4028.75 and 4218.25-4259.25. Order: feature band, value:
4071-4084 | 0.3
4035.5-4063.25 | -0.7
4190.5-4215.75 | 0.5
